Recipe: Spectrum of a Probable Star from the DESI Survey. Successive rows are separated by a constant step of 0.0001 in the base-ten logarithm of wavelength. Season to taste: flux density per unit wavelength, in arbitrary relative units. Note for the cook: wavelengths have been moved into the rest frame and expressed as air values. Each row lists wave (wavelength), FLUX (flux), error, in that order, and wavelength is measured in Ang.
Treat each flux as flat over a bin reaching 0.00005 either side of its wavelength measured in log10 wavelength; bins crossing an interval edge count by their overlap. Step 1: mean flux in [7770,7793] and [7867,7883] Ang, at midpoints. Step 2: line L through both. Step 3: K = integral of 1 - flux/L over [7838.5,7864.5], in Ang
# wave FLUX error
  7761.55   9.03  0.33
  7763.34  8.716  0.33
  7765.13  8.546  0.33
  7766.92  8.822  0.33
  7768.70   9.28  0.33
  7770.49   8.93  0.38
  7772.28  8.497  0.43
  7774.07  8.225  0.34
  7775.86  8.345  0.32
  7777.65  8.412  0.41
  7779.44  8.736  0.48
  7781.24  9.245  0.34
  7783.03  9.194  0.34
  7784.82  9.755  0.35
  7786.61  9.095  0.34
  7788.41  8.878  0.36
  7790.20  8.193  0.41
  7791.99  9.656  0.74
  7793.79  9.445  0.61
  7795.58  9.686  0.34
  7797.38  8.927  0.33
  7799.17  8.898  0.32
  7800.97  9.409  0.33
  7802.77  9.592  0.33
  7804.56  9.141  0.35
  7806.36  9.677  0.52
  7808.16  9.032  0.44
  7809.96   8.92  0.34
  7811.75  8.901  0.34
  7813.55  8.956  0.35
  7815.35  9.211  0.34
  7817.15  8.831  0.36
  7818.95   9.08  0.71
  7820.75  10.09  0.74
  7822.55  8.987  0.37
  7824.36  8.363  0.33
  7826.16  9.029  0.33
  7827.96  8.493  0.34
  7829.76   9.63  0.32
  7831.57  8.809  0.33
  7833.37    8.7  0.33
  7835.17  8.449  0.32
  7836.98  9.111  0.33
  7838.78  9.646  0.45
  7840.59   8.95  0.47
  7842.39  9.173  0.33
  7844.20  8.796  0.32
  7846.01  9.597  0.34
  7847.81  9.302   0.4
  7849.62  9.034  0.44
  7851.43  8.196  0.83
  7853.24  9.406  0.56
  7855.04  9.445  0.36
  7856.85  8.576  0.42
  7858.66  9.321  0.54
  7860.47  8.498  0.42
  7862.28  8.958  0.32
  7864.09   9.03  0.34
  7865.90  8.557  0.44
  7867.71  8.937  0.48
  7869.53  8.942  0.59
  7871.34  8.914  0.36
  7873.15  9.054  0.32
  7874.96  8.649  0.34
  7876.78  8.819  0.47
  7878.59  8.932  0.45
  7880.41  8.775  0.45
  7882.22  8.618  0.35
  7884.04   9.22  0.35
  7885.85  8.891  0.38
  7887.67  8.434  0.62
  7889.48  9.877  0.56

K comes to -0.6 Ang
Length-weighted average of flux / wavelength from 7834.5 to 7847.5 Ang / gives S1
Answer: 9.12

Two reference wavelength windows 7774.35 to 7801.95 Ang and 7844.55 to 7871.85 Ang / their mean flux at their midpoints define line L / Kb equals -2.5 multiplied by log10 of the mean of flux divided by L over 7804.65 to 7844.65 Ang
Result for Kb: 0.00 mag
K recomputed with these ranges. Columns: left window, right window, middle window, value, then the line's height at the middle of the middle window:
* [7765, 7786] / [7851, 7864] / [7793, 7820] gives -0.9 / 8.89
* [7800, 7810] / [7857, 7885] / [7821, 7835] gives 0.4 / 9.16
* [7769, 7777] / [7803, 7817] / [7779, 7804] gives -1.0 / 8.84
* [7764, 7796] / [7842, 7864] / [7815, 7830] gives -0.1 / 8.98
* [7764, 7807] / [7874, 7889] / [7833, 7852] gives -0.2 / 8.9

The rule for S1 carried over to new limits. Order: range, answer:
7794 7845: 9.09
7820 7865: 9.02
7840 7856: 9.1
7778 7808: 9.2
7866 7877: 8.86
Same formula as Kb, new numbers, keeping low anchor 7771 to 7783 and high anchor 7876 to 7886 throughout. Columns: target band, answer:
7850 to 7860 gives -0.02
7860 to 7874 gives 0.00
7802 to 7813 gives -0.06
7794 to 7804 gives -0.08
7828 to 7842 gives -0.03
